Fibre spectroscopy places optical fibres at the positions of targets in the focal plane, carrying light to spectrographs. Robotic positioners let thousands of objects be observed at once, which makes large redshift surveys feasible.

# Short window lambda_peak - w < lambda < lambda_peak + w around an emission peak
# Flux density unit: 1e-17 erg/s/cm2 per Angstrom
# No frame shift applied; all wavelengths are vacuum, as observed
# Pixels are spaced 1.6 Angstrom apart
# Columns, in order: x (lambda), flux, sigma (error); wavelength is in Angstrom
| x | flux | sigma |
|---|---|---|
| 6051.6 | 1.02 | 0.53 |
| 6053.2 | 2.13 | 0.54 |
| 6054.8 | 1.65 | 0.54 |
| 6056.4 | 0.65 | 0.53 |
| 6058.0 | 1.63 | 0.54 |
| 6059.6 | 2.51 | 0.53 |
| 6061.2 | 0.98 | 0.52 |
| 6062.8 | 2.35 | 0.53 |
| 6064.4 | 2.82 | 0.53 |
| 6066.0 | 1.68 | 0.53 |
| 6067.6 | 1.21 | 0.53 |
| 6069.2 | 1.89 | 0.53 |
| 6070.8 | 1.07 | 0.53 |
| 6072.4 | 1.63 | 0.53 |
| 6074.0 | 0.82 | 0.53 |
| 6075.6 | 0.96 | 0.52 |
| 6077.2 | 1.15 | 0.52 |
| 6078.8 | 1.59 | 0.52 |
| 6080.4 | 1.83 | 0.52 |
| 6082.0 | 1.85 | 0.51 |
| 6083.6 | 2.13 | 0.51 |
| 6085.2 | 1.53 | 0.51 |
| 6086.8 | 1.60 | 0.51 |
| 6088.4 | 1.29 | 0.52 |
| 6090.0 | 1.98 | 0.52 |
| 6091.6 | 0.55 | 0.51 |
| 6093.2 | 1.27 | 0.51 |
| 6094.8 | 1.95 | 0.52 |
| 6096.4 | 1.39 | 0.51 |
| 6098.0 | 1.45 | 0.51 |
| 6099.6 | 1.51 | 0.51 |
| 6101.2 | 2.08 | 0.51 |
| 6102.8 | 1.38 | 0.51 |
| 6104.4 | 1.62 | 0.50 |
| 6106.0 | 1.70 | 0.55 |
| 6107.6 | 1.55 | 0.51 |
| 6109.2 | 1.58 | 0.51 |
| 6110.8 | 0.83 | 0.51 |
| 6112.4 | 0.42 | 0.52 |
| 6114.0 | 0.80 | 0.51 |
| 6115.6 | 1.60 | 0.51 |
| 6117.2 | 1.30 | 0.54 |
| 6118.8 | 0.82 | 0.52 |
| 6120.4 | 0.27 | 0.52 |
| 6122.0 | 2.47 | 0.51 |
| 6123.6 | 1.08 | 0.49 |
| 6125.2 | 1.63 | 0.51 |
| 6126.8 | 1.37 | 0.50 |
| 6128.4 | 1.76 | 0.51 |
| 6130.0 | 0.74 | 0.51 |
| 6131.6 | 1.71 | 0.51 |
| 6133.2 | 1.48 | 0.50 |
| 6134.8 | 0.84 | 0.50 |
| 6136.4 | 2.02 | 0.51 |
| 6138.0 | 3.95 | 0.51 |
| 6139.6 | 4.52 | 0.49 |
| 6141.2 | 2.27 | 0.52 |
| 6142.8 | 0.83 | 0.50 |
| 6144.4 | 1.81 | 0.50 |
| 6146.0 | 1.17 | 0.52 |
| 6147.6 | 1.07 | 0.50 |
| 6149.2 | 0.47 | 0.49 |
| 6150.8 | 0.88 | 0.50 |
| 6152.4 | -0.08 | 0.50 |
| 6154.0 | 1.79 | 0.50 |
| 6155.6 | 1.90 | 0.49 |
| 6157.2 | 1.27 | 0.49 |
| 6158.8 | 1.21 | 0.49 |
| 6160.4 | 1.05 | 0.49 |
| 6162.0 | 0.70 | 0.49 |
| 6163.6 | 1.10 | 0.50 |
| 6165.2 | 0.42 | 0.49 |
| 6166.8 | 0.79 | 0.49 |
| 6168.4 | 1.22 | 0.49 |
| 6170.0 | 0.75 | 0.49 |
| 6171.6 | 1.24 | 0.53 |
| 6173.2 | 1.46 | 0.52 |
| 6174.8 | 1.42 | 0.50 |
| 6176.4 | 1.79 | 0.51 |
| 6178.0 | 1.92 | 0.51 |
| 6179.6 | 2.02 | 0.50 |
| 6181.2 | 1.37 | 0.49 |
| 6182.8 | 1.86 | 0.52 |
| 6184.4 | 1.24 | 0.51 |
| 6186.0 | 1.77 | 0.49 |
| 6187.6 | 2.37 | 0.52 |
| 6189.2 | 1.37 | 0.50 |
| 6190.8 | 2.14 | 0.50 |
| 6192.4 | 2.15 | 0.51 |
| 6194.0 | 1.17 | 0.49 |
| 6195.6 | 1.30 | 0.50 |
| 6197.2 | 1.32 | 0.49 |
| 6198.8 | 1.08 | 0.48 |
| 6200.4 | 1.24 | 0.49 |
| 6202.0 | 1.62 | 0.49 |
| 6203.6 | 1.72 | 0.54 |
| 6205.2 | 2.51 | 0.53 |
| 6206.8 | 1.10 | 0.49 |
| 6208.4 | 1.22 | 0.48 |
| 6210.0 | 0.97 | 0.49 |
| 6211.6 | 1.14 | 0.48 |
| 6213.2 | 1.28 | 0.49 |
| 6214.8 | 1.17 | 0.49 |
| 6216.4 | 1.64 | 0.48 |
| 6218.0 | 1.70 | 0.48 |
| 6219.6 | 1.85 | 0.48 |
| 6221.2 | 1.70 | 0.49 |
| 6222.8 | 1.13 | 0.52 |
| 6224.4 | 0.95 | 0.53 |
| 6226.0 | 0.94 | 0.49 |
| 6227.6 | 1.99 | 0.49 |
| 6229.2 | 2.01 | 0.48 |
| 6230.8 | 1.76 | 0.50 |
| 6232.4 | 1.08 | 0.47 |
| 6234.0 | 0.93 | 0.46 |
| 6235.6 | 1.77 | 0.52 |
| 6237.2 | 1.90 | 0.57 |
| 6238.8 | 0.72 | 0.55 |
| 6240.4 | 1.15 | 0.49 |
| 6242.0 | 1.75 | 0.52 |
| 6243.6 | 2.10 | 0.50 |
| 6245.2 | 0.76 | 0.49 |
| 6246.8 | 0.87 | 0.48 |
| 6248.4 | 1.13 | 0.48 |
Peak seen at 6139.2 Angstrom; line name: Hbeta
